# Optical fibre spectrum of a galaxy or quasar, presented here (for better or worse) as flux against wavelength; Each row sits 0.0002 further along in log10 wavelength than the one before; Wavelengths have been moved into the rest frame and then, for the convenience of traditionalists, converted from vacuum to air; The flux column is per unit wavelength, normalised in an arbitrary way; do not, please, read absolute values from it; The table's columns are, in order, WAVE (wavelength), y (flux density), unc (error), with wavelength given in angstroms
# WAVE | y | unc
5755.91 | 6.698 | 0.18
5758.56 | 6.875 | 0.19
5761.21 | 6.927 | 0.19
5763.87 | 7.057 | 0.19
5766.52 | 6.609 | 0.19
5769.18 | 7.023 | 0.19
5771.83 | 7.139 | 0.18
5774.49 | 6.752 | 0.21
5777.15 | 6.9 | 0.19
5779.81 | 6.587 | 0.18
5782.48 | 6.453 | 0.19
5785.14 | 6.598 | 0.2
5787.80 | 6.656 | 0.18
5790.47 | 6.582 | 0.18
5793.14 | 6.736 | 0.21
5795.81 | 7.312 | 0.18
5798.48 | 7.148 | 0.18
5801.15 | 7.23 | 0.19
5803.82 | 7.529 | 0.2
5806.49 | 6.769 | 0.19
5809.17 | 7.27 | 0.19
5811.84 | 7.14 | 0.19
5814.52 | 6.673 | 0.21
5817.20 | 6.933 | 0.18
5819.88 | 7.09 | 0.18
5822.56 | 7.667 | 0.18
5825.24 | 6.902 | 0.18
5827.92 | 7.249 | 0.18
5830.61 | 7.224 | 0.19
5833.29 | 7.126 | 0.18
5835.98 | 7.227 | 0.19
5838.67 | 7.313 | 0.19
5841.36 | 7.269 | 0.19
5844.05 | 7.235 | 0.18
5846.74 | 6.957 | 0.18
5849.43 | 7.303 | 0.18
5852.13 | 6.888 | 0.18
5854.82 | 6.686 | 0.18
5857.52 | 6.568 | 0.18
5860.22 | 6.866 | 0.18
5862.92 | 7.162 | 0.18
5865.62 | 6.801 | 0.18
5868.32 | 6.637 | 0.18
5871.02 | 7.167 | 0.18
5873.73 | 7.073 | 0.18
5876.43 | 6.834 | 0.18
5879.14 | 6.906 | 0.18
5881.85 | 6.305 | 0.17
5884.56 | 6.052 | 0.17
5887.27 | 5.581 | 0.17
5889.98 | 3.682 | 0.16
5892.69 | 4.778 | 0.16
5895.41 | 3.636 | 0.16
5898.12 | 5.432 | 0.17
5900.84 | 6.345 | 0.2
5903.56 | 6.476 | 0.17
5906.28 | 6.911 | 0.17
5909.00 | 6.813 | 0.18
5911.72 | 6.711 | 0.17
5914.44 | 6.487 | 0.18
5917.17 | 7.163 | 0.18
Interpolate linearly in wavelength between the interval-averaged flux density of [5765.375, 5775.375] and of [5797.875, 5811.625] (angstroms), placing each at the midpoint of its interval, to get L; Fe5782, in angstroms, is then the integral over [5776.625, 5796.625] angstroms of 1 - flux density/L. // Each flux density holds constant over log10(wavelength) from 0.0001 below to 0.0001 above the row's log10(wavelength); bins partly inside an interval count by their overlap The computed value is 0.9 angstroms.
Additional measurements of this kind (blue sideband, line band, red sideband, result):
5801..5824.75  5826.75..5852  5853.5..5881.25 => -0.72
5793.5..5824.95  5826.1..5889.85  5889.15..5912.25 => -4.78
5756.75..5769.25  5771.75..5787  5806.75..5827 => 0.52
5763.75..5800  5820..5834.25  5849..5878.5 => -0.75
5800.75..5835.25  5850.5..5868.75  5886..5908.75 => -1.69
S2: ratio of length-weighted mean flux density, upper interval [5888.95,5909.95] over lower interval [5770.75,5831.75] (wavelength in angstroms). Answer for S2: 0.8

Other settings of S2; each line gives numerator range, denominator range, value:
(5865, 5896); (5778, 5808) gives 0.87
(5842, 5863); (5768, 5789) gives 1.03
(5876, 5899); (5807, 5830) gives 0.76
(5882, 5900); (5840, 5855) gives 0.71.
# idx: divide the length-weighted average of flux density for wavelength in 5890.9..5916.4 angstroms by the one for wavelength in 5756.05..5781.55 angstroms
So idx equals 0.9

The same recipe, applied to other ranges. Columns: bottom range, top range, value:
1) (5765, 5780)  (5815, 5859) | 1.03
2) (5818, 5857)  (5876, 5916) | 0.83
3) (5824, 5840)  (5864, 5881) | 0.96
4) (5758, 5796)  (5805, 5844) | 1.05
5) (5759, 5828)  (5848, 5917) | 0.91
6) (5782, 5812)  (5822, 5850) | 1.04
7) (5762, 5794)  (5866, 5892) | 0.92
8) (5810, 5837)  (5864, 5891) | 0.89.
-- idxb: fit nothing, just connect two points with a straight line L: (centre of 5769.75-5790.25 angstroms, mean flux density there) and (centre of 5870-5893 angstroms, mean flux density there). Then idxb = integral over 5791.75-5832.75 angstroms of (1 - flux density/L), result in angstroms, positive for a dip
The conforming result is -3.8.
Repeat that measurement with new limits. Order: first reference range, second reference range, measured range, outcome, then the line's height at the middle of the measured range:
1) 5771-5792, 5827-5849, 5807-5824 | -0.3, 7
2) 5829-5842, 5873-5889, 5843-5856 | -0.1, 6.96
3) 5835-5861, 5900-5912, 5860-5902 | 4.8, 6.82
